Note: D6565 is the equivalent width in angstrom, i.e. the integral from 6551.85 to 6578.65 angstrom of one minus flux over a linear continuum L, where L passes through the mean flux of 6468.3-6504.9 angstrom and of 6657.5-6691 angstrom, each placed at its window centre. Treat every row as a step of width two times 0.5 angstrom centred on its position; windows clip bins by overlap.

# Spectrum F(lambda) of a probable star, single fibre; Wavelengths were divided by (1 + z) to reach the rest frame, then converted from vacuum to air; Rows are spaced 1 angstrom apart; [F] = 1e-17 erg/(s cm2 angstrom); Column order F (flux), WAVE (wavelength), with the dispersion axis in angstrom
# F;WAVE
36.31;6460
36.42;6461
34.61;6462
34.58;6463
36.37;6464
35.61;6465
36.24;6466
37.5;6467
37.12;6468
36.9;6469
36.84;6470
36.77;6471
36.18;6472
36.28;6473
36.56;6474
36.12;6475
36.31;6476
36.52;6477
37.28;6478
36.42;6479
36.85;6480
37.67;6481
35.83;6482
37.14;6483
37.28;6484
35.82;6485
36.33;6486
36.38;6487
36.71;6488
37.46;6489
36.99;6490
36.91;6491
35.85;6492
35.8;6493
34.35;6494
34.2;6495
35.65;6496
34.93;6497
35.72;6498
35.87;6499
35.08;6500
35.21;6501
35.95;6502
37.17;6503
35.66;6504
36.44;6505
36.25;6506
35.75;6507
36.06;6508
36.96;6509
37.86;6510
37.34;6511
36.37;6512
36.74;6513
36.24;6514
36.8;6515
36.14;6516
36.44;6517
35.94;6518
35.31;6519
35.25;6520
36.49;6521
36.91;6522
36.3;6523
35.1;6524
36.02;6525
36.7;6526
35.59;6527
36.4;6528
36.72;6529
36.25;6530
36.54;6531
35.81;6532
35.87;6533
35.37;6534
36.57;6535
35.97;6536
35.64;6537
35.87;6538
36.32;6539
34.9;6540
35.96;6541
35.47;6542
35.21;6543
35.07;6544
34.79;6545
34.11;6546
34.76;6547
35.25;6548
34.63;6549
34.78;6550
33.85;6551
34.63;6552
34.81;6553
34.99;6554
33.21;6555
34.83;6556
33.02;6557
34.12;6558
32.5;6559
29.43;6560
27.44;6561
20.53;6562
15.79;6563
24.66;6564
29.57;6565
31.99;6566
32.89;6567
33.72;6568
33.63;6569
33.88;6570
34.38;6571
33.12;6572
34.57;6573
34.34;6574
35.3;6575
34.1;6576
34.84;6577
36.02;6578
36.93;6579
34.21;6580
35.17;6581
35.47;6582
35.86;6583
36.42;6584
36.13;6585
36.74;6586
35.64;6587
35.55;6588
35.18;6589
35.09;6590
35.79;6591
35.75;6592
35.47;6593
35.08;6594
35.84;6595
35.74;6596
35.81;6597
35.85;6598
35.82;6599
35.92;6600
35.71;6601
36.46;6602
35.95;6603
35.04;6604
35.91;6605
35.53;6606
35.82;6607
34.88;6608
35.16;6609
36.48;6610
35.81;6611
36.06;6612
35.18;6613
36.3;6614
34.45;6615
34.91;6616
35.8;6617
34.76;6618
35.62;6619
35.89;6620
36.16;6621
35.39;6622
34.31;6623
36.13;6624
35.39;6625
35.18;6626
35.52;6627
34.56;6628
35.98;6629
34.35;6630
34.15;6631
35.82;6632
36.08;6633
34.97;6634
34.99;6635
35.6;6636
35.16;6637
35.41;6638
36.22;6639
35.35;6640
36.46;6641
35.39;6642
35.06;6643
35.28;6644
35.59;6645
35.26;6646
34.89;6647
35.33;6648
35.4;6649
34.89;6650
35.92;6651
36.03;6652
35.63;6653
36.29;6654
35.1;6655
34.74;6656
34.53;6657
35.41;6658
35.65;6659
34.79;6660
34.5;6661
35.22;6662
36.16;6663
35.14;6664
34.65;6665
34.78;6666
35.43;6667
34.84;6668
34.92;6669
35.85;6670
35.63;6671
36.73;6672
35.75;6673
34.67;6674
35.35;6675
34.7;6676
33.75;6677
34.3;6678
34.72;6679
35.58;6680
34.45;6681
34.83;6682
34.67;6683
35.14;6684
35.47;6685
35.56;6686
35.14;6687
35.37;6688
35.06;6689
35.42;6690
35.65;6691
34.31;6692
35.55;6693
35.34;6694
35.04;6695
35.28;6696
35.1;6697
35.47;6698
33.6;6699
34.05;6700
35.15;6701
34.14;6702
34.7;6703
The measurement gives 2.9 angstrom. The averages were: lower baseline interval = 36.3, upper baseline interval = 35.1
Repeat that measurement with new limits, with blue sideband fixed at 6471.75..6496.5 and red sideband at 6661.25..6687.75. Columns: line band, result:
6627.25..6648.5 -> 0.02 angstrom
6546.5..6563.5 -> 2.00 angstrom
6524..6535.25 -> -0.01 angstrom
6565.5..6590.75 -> 0.63 angstrom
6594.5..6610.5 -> -0.07 angstrom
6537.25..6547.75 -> 0.21 angstrom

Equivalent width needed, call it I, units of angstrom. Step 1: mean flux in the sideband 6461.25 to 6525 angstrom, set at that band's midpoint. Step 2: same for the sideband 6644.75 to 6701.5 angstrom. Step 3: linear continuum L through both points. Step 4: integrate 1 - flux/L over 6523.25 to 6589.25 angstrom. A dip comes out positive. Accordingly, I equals 3.23 angstrom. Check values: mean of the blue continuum 36.2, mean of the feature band 34.1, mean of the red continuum 35.2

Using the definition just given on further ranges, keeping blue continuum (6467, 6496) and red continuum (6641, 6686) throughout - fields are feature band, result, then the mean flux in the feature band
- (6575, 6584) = 0.10 angstrom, 35.4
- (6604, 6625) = 0.02 angstrom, 35.5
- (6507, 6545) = 0.06 angstrom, 36.1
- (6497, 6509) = 0.13 angstrom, 35.9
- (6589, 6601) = 0.02 angstrom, 35.6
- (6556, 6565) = 2.05 angstrom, 27.7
